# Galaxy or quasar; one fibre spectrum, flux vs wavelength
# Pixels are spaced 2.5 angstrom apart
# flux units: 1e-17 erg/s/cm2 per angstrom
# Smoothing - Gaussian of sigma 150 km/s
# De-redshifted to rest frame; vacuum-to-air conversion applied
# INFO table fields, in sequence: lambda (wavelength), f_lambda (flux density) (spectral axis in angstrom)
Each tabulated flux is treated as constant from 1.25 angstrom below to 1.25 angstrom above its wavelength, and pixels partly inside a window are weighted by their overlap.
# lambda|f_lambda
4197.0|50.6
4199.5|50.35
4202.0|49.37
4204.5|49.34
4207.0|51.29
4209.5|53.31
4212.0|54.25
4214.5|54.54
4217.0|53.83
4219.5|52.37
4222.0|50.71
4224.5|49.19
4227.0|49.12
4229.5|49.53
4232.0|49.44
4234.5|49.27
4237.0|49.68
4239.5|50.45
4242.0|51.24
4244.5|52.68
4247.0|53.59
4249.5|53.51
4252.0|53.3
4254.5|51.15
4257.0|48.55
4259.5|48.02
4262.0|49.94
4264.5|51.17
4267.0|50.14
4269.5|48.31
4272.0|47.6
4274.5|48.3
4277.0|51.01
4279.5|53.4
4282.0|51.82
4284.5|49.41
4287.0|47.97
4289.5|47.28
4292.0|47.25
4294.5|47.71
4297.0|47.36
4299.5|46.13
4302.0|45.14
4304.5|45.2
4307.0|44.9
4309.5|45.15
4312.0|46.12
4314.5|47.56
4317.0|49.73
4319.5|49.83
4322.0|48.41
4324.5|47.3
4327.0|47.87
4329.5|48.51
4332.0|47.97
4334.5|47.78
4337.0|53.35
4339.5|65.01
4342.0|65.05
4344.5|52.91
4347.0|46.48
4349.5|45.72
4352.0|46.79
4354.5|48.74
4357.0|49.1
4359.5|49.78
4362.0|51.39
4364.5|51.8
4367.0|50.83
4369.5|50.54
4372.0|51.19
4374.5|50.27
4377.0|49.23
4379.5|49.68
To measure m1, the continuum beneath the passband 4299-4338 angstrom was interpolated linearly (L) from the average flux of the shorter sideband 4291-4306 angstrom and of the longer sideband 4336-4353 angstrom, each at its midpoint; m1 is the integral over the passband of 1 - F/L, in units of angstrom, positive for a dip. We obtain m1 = 1.6 angstrom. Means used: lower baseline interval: 46.4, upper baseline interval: 53.7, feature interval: 47.5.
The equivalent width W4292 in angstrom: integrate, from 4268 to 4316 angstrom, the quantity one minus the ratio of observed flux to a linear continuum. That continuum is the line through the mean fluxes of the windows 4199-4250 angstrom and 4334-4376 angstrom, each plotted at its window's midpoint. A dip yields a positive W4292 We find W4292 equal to 3.4 angstrom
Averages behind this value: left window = 51.3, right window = 51.6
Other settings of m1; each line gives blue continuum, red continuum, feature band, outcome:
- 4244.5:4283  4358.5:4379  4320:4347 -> -0.8 angstrom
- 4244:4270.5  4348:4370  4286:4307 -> 1.5 angstrom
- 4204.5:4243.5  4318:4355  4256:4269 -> 0.4 angstrom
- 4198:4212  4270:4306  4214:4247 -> -0.5 angstrom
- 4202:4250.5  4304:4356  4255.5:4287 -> 0.5 angstrom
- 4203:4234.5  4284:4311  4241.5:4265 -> -1.0 angstrom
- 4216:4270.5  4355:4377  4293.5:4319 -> 2.0 angstrom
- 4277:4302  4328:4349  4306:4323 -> 1.2 angstrom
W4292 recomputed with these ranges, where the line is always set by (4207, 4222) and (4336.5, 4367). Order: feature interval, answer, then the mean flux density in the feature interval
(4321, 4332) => 0.9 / 48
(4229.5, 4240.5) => 0.7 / 49.7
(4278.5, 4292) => 0.8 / 49.7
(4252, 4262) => 0.6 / 49.8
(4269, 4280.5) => 0.7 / 49.7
